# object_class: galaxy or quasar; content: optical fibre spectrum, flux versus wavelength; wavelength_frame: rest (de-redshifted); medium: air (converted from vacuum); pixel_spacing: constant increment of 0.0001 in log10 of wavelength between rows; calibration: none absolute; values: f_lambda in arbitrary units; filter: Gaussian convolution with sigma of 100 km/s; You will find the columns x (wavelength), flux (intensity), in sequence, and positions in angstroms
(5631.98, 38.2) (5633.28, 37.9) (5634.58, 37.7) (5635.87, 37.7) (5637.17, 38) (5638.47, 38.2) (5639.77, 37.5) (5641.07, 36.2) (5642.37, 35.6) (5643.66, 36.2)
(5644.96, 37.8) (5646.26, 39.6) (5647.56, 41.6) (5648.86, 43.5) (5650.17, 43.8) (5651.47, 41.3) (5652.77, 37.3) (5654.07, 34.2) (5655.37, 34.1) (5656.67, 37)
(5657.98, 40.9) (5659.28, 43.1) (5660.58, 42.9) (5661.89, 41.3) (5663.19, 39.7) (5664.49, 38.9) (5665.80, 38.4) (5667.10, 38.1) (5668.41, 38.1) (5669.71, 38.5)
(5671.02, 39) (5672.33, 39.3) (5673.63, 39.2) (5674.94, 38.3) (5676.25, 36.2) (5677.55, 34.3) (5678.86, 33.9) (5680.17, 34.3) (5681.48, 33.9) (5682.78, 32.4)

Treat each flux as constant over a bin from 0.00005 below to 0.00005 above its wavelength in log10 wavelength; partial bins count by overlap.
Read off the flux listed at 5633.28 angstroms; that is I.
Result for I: 37.9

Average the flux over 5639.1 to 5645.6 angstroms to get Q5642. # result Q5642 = 36.7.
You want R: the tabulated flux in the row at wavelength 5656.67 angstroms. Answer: 37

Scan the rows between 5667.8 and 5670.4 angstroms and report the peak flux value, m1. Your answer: 38.5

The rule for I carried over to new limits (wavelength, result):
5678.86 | 33.9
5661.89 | 41.3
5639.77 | 37.5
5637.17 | 38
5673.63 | 39.2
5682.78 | 32.4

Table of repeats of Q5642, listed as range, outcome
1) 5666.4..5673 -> 38.6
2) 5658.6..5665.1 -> 41.2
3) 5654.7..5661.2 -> 39.6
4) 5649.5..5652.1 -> 42.4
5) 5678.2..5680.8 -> 34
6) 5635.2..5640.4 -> 37.9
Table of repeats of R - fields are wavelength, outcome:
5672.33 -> 39.3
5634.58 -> 37.7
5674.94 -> 38.3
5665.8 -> 38.4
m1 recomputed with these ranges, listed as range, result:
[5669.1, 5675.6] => 39.3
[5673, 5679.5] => 39.2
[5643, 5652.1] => 43.8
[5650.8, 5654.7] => 41.3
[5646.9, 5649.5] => 43.5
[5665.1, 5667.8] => 38.4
